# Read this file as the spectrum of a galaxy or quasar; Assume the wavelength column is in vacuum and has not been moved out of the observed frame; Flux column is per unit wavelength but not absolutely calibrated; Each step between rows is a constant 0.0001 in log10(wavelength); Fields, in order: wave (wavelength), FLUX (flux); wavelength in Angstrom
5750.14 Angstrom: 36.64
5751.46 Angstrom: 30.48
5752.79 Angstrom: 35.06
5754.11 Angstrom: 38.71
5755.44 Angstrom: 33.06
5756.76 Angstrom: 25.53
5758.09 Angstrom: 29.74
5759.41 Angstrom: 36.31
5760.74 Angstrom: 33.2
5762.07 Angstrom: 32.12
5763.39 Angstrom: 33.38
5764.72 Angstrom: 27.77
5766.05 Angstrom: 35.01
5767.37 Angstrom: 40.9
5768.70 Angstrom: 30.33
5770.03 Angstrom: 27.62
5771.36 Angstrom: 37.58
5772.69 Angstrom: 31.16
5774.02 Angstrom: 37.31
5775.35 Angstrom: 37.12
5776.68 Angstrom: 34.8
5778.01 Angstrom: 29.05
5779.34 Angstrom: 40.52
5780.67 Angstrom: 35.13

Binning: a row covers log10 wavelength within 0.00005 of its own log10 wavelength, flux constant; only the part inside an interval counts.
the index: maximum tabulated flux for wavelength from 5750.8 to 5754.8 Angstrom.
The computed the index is 38.71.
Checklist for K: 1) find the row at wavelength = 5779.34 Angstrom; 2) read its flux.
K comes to 40.52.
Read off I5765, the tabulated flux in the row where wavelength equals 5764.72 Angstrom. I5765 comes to 27.77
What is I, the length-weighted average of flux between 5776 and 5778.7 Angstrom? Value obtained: 32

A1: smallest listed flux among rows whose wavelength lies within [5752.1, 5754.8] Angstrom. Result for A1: 35.06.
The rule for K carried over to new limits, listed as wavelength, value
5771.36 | 37.58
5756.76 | 25.53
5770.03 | 27.62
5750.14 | 36.64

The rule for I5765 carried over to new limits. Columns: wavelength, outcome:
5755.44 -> 33.06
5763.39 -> 33.38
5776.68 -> 34.8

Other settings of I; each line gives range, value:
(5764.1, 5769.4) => 33.5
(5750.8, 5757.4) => 32.6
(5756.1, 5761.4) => 31.2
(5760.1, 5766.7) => 32.3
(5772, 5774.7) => 34.3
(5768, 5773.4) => 31.7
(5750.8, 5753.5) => 32.9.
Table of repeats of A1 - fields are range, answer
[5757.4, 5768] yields 27.77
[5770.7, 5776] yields 31.16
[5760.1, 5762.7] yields 32.12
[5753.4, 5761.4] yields 25.53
